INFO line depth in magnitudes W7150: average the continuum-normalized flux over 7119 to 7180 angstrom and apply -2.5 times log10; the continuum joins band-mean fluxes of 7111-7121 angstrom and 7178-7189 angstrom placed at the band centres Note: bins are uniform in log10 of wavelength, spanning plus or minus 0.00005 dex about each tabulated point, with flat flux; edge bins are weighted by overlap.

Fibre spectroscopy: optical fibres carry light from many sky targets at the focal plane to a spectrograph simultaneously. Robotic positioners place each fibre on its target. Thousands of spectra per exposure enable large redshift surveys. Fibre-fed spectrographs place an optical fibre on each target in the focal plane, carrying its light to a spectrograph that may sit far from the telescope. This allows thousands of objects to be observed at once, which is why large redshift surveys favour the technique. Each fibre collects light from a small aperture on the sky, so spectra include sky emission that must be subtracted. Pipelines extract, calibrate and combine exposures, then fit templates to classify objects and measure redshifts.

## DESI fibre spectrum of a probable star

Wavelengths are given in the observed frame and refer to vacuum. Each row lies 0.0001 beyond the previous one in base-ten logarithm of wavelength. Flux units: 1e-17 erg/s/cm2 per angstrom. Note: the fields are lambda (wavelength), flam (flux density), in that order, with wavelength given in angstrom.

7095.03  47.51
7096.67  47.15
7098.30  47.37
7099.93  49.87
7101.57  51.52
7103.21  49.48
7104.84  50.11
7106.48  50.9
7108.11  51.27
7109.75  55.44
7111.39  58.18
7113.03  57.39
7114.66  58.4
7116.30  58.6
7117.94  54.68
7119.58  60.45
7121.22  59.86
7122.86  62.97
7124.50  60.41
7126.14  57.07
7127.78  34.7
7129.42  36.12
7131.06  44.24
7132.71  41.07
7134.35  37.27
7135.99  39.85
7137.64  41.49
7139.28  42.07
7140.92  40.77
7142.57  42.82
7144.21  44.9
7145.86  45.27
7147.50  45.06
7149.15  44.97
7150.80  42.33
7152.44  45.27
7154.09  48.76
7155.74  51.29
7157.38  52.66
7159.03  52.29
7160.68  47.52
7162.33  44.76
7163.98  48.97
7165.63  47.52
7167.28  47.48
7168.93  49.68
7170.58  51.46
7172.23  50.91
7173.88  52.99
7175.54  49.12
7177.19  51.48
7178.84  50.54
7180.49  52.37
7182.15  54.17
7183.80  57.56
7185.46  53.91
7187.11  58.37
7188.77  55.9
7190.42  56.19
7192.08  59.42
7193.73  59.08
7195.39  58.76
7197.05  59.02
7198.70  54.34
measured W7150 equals 0.18 mag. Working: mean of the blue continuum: 58.1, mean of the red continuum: 54.6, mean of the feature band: 47.7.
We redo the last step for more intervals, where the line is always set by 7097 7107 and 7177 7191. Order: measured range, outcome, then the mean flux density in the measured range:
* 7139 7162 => 0.141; 46.2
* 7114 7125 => -0.169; 59.3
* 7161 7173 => 0.106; 48.6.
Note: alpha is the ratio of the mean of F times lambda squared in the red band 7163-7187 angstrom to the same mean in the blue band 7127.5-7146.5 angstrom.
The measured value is 1.3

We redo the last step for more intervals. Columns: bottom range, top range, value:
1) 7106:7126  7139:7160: 0.81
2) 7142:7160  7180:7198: 1.22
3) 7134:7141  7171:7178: 1.28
